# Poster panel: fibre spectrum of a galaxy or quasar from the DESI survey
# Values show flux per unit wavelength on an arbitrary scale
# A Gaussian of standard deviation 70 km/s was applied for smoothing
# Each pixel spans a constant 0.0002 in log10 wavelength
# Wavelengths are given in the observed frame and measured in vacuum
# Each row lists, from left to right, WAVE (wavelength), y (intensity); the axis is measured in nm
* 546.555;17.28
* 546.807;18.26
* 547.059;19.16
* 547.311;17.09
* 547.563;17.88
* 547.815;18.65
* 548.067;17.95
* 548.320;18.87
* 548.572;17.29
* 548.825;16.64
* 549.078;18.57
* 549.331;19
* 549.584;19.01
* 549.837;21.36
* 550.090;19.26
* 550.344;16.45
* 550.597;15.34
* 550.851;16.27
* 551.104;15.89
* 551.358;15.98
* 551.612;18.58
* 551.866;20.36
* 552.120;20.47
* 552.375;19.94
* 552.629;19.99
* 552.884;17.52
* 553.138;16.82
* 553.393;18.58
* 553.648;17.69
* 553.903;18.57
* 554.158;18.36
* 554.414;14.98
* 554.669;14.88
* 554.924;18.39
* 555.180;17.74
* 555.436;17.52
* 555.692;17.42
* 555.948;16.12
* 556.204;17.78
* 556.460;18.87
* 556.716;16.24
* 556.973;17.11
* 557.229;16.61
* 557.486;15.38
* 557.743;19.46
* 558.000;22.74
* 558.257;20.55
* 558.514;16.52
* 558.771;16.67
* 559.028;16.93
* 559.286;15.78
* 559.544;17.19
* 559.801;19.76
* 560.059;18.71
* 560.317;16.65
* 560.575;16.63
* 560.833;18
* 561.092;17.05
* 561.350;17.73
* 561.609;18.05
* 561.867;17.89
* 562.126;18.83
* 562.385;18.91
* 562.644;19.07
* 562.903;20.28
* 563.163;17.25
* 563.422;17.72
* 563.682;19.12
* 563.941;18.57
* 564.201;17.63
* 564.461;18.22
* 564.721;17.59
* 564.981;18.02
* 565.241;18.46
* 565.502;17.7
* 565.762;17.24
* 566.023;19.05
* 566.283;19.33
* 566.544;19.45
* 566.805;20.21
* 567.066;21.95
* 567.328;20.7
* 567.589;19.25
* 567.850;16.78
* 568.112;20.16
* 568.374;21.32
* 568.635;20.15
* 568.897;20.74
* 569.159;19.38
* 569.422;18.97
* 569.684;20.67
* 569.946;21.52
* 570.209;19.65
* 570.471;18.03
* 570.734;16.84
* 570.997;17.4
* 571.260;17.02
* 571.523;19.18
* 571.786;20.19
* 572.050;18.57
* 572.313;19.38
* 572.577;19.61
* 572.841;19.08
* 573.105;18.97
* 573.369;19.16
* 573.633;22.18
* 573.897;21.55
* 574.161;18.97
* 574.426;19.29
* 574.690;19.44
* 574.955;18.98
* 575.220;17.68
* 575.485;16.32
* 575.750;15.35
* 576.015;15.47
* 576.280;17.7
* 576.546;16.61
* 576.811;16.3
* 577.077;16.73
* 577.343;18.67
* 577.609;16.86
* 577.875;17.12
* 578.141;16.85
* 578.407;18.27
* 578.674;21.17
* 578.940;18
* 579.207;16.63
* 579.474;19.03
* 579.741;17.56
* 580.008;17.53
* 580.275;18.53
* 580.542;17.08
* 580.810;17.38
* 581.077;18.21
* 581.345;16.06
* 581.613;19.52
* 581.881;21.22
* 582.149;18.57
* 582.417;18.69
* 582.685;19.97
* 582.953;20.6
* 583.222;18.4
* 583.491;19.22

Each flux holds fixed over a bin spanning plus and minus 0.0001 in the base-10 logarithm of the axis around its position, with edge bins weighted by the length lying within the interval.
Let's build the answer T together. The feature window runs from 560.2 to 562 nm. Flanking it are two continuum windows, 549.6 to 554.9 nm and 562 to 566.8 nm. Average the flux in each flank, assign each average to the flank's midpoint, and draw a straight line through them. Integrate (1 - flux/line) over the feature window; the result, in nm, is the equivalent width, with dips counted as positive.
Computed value 0.089 nm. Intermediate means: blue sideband 17.9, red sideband 18.5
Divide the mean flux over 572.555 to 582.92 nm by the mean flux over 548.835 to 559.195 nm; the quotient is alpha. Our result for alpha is 1.02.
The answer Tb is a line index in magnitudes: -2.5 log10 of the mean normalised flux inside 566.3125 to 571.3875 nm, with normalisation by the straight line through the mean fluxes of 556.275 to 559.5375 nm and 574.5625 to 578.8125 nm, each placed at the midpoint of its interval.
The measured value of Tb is -0.11 mag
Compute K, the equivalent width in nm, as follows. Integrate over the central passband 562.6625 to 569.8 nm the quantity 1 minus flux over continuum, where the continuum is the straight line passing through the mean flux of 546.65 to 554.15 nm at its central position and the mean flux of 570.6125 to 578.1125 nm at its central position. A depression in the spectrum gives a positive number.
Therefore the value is -0.35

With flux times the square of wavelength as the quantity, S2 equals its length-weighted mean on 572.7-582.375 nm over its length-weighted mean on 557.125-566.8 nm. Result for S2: 1.06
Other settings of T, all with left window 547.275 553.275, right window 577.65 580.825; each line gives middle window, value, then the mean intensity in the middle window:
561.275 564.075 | -0.07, 18.5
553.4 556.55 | 0.13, 17.4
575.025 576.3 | 0.10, 16.5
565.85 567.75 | -0.20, 19.9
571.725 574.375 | -0.26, 19.7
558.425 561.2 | 0.12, 17.3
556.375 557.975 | 0.04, 17.6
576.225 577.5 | 0.05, 17.2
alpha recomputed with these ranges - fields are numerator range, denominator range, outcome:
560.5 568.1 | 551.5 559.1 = 1.03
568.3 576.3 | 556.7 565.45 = 1.06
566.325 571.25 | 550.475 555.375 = 1.10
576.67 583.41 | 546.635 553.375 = 1.00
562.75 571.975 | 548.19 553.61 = 1.05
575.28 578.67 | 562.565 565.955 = 0.94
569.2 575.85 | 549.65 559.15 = 1.06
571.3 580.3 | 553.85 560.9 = 1.04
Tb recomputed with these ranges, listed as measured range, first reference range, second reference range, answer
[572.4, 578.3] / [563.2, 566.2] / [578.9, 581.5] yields -0.023 mag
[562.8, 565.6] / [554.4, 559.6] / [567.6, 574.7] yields 0.013 mag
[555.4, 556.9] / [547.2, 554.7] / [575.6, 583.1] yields 0.041 mag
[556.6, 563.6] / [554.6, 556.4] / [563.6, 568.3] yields 0.003 mag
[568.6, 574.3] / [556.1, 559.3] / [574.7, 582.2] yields -0.097 mag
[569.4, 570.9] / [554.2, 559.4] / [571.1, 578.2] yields -0.070 mag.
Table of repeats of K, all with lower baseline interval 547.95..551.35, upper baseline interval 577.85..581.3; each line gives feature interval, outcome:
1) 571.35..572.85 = -0.12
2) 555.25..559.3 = 0.03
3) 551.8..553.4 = -0.12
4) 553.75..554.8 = 0.06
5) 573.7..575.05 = -0.14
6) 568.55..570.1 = -0.20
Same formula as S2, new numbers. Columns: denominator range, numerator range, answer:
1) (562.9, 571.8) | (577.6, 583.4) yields 1.01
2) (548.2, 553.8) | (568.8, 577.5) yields 1.11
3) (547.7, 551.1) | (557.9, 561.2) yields 1.03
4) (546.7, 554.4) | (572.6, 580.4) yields 1.10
